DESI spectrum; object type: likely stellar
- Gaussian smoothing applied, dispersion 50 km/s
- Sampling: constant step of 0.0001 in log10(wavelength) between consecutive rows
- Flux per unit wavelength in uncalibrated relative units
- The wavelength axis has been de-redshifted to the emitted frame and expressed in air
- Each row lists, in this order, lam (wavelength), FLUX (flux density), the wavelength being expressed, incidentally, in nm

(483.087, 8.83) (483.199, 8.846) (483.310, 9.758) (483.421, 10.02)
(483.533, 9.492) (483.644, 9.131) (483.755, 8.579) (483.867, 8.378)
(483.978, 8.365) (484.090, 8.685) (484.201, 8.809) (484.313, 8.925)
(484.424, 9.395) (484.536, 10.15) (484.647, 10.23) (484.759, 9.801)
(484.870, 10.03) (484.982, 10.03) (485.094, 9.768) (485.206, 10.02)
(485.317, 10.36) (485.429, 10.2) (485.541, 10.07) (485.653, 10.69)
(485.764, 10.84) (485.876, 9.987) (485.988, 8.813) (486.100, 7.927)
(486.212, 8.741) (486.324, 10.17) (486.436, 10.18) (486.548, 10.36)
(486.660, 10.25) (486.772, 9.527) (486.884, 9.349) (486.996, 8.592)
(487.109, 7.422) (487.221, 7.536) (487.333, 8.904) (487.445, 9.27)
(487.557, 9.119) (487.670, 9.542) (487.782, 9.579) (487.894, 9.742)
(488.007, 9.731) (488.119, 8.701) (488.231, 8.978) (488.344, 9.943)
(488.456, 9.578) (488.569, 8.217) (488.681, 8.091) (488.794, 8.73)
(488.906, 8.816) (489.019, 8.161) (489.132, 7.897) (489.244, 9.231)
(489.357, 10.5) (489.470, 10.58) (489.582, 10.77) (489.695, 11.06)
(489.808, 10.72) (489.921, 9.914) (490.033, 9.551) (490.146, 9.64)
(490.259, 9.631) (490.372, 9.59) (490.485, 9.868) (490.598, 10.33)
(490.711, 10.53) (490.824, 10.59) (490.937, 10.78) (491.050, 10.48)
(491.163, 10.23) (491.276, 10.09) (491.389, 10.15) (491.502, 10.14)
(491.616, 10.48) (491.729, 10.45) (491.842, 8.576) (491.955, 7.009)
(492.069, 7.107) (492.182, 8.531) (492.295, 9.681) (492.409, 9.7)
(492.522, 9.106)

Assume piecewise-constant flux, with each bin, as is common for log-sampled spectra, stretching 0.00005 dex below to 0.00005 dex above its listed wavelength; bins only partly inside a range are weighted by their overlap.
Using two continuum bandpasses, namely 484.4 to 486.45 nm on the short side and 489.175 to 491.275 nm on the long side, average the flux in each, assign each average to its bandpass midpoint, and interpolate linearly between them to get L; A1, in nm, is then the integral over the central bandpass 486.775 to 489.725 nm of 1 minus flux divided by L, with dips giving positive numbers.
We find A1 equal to 0.27 nm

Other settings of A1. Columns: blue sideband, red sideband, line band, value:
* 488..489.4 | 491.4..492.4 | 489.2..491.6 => -0.32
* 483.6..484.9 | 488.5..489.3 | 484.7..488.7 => -0.29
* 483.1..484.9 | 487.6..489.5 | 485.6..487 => -0.07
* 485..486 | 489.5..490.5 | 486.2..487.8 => 0.14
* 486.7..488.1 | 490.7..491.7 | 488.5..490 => 0.04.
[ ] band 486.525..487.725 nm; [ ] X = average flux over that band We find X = 9.04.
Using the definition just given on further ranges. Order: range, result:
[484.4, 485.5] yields 10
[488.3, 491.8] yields 9.83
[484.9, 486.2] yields 9.84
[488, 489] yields 8.91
